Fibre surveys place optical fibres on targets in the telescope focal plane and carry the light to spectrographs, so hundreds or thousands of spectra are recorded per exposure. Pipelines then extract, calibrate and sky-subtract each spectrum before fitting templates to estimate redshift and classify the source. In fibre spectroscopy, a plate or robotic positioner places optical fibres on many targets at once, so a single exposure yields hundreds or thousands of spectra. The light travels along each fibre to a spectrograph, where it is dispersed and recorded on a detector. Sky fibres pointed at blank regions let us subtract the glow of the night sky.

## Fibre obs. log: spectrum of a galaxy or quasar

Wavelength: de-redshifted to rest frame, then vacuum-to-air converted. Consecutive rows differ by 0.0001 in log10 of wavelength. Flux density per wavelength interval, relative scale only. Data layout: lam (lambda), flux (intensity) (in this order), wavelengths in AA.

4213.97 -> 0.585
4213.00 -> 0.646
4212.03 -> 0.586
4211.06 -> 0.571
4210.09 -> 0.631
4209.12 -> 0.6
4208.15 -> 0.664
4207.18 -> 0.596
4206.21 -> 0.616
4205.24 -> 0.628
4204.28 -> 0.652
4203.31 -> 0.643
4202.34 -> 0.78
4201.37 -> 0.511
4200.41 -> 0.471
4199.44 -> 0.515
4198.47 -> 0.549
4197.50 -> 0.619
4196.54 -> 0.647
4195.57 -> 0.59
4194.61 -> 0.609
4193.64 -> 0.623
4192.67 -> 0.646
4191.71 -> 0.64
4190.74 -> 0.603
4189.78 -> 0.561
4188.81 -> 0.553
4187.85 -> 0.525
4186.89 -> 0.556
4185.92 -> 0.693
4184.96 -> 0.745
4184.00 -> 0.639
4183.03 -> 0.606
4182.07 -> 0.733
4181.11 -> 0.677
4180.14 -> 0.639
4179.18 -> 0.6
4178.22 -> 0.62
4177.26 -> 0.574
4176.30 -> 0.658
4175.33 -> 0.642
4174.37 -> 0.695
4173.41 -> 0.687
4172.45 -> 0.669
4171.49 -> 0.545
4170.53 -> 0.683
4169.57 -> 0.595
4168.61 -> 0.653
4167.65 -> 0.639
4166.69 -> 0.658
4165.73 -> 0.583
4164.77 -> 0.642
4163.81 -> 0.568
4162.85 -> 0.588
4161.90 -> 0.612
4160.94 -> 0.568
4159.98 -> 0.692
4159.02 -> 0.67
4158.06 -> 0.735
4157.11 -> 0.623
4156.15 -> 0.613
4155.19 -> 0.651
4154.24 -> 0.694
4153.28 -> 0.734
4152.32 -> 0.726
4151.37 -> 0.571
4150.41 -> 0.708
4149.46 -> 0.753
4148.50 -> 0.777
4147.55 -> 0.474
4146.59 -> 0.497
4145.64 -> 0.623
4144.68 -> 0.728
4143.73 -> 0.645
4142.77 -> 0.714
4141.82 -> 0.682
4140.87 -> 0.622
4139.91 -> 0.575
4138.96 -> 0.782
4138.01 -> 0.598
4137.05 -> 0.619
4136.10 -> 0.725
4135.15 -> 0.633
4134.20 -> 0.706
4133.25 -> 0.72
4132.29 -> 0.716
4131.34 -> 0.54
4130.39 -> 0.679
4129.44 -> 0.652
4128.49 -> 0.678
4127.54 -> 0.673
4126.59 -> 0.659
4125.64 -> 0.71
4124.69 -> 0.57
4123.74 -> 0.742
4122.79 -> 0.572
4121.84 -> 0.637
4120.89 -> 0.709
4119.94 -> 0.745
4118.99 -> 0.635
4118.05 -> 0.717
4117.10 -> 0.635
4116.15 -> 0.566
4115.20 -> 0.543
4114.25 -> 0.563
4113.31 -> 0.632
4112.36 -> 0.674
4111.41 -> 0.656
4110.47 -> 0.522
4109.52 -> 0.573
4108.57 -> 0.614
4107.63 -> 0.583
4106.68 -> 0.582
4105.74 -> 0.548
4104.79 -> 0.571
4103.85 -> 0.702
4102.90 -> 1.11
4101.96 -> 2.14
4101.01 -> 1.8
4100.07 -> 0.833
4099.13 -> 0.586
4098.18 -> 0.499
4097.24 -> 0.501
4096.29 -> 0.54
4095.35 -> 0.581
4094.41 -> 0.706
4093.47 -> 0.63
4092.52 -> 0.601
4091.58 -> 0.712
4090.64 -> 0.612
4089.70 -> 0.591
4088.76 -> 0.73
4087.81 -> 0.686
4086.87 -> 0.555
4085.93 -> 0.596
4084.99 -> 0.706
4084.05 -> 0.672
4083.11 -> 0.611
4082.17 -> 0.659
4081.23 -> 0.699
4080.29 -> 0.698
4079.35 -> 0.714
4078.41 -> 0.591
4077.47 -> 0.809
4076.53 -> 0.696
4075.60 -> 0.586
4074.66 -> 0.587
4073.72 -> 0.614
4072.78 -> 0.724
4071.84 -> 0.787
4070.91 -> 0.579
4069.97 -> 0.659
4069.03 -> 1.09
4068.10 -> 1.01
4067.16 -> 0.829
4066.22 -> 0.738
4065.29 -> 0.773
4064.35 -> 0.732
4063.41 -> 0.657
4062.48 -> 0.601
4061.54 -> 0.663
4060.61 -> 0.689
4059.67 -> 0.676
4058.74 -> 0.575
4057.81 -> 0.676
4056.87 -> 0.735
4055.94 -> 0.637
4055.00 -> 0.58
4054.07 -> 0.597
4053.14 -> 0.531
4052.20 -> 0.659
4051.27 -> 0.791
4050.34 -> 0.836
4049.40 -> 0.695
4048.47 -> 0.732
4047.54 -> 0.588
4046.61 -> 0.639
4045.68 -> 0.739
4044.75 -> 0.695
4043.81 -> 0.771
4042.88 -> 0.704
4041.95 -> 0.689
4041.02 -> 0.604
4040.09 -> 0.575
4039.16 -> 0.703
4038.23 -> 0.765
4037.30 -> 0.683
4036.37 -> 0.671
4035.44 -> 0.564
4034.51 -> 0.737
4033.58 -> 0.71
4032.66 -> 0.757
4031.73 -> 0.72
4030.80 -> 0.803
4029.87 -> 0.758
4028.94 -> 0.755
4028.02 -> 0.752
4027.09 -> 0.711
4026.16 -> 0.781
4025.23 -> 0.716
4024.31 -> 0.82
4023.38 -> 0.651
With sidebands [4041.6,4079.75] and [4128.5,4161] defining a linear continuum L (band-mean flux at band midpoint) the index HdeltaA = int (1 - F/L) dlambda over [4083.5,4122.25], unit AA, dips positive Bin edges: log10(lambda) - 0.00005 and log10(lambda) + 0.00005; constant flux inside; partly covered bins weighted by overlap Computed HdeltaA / -1.2 AA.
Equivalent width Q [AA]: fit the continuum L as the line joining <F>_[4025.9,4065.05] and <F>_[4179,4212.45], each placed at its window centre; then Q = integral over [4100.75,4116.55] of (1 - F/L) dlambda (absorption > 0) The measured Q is -2.8 AA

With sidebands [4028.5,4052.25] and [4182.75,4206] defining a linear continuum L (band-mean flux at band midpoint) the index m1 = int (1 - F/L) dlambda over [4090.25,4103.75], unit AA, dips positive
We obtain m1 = -3.5 AA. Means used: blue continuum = 0.706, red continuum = 0.609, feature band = 0.844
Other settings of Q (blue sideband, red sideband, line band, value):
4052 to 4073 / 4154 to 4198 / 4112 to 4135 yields 0.4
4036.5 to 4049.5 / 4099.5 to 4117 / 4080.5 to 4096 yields 2.2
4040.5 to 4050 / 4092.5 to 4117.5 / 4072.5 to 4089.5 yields 1.1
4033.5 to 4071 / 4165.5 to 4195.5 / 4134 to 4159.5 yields -0.5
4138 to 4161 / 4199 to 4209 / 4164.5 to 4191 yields 0.1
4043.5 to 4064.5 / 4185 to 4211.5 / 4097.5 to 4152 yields -4.8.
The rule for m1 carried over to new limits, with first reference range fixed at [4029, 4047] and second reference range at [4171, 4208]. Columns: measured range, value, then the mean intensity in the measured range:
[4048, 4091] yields -0.28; 0.688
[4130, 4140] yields -0.26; 0.666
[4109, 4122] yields 0.60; 0.629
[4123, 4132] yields -0.02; 0.655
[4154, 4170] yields 0.03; 0.634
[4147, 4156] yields -0.46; 0.673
